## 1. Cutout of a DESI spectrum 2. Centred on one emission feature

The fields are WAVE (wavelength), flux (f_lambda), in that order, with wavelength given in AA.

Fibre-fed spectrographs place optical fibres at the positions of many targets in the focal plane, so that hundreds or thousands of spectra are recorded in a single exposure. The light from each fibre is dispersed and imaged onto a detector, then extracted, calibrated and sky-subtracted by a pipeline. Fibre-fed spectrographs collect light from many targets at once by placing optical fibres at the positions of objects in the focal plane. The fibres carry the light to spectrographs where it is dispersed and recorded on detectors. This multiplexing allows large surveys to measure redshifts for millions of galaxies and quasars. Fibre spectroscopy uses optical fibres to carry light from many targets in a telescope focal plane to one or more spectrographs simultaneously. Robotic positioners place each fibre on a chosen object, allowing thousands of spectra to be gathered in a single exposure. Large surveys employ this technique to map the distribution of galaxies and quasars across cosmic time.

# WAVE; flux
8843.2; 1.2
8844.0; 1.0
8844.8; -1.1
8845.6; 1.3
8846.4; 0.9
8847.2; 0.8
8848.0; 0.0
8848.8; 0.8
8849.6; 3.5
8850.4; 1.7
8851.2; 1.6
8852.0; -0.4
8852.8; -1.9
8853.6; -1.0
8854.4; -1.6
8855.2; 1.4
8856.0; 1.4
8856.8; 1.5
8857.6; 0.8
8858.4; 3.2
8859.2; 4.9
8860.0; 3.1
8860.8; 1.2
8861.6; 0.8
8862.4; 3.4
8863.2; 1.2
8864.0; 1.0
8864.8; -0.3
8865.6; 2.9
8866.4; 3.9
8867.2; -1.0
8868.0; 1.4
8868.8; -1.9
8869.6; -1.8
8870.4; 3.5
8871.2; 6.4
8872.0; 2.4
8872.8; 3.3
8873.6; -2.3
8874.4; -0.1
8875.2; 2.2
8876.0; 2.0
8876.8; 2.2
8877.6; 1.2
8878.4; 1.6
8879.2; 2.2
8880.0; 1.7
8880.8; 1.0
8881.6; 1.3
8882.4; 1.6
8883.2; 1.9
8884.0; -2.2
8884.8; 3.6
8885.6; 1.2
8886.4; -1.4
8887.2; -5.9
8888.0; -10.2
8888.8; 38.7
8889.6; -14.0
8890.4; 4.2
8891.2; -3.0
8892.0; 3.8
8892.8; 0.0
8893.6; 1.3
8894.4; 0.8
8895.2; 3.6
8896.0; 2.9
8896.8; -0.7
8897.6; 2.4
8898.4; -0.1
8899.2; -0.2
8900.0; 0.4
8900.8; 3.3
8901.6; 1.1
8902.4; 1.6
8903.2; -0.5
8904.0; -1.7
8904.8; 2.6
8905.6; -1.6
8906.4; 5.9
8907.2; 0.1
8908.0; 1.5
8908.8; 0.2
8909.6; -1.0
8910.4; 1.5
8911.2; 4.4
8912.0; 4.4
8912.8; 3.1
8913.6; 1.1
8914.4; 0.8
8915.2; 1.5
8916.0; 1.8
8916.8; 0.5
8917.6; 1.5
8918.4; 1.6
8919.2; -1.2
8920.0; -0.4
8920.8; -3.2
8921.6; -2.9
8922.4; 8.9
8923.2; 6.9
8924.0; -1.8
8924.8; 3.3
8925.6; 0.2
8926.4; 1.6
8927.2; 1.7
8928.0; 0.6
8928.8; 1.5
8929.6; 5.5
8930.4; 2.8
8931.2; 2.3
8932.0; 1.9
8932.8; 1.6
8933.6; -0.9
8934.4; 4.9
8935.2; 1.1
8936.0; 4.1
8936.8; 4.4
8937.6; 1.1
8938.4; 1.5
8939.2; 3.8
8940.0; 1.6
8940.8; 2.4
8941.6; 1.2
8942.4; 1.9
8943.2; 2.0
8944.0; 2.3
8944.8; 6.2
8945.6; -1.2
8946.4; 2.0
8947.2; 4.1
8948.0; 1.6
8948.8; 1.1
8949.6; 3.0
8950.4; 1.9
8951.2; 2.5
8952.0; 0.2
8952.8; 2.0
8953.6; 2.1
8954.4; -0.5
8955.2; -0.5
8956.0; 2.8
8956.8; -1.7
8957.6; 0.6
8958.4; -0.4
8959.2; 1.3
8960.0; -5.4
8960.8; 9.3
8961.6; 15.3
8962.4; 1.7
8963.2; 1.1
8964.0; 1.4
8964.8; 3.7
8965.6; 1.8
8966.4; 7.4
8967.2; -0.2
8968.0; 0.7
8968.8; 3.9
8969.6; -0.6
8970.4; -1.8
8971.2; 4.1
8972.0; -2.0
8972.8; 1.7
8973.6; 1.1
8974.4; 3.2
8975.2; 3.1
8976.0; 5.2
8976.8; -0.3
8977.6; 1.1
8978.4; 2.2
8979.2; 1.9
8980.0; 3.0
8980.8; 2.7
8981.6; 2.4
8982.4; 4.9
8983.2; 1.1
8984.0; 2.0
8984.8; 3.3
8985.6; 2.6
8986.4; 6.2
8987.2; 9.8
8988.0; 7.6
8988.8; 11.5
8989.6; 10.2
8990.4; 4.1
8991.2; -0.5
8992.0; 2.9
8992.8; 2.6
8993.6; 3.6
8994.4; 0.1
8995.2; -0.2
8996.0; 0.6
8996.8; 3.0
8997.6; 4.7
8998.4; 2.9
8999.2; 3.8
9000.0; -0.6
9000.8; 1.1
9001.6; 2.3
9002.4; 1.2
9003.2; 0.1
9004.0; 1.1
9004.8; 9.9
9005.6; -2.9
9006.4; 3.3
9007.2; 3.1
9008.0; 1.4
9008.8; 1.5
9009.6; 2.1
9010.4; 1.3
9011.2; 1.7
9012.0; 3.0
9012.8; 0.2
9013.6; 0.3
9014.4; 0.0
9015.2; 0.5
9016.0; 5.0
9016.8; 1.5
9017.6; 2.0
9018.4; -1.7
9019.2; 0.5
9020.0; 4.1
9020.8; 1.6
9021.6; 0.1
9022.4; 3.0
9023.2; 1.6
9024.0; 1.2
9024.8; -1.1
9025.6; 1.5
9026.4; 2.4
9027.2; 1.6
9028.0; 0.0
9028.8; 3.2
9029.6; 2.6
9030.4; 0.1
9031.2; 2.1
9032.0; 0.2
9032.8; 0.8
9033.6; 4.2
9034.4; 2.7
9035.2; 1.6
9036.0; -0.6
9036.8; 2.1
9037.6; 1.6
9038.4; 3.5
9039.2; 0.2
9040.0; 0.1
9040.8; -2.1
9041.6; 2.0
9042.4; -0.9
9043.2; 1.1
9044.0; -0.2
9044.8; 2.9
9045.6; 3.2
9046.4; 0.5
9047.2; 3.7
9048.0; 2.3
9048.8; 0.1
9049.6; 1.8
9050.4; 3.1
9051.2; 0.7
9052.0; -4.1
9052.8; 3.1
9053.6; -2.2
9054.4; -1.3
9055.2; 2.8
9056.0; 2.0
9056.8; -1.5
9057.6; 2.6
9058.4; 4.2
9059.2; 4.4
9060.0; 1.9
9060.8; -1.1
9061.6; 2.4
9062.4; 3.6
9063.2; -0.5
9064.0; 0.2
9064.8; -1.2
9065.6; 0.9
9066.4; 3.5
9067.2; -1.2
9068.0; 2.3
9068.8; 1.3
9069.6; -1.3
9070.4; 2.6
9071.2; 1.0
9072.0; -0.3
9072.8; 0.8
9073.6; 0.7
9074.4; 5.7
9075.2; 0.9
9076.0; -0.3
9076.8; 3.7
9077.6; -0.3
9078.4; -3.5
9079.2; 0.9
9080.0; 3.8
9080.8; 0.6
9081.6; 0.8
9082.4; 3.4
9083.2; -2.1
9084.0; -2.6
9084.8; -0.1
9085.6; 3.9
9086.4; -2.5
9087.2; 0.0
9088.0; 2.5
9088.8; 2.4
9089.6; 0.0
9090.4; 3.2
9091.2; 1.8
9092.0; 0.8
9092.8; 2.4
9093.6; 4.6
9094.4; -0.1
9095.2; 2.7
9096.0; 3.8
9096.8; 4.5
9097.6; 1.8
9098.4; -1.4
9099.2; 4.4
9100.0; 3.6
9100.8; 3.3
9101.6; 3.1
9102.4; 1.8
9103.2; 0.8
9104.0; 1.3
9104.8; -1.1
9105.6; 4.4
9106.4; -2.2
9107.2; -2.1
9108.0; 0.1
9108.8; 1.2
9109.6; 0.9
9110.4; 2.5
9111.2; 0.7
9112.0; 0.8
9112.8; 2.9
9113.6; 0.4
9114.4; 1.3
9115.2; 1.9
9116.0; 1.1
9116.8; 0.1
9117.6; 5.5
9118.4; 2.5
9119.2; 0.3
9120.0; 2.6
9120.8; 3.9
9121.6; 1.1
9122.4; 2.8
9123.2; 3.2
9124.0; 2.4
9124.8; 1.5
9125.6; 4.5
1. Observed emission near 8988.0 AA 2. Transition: H-gamma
